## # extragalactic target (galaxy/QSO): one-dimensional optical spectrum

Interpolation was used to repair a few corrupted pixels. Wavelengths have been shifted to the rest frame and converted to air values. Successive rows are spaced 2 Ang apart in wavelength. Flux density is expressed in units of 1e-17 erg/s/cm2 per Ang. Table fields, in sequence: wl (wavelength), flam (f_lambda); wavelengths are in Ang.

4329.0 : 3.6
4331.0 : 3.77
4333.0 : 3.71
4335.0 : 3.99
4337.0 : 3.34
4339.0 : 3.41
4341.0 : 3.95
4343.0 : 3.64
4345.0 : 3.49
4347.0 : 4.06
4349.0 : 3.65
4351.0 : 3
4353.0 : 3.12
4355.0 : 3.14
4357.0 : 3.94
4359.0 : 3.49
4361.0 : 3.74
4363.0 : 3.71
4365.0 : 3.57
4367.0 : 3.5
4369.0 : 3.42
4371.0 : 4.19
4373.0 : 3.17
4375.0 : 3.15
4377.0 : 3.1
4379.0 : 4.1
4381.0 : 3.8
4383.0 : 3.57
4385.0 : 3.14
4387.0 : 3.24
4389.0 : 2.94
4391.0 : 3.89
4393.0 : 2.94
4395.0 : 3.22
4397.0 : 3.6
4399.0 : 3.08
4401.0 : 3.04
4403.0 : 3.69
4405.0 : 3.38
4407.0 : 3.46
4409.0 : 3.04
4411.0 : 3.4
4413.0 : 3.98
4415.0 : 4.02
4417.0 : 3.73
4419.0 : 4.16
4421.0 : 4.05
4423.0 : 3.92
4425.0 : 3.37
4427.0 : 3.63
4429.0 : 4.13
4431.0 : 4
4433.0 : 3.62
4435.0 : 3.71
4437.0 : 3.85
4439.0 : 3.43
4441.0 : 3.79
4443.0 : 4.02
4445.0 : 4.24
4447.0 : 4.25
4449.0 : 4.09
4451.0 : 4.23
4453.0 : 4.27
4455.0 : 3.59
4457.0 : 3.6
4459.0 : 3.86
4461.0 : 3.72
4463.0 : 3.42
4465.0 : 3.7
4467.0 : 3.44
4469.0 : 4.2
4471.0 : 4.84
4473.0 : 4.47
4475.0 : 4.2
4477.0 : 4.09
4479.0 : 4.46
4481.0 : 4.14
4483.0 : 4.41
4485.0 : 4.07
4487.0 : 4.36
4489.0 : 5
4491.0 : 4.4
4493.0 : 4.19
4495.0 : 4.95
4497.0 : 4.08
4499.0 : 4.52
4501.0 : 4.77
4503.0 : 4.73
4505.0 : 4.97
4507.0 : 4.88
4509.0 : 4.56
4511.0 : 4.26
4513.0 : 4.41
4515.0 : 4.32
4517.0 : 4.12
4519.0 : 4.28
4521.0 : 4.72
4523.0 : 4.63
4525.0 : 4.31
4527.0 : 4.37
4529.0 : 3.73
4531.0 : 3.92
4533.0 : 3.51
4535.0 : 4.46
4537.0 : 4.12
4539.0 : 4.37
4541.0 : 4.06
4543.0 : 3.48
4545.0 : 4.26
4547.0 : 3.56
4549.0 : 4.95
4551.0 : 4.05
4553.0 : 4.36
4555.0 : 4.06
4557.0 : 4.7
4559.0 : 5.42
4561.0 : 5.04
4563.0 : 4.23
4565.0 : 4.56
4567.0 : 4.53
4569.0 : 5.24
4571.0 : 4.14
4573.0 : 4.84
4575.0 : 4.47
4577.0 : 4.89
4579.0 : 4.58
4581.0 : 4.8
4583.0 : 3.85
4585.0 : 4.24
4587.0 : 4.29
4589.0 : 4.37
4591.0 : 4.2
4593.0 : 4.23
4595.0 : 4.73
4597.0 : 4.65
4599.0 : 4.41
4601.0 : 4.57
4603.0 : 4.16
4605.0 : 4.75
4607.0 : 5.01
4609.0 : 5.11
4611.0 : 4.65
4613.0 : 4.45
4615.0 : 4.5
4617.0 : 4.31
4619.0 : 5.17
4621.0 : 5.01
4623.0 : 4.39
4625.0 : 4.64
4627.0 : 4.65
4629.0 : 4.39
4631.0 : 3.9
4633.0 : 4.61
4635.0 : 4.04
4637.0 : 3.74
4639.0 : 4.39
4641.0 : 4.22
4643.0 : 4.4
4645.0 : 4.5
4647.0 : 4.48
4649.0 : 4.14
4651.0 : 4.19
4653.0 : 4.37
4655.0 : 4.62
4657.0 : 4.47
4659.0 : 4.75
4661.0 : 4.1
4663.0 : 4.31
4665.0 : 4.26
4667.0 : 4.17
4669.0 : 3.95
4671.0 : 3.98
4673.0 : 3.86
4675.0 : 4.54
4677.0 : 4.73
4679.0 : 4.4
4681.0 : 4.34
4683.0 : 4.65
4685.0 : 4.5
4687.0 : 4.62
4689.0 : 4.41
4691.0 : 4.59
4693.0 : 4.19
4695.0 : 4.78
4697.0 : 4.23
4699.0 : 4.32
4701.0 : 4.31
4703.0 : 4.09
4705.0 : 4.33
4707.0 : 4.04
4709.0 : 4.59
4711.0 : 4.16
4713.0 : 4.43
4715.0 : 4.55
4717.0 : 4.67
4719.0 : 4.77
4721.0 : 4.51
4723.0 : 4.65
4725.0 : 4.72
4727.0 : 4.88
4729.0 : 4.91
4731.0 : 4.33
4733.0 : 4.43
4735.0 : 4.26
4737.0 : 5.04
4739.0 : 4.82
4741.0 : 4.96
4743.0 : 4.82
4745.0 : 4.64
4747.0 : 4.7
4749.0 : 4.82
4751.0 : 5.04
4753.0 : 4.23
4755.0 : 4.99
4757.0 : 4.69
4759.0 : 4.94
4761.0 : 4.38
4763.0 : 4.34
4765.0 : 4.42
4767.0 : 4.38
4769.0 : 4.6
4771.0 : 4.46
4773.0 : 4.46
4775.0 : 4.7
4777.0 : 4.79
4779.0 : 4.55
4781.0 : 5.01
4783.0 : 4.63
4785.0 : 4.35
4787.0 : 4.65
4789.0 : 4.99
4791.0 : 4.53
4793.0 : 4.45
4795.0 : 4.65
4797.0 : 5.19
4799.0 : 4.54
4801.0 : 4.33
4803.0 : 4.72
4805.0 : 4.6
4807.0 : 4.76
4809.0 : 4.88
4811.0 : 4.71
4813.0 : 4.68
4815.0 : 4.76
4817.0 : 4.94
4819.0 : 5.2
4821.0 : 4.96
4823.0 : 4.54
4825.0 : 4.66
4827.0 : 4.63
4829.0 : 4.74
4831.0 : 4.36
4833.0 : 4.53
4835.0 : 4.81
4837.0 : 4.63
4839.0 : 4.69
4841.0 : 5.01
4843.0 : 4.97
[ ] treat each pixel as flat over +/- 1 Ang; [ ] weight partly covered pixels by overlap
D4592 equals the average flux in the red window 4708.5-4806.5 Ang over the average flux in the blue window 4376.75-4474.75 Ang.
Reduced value 1.25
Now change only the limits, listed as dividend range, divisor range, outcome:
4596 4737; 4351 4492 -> 1.19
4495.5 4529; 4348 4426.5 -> 1.28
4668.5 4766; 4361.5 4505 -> 1.17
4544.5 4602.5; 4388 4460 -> 1.21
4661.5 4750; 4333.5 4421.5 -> 1.27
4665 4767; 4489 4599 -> 1.02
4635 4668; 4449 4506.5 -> 1.02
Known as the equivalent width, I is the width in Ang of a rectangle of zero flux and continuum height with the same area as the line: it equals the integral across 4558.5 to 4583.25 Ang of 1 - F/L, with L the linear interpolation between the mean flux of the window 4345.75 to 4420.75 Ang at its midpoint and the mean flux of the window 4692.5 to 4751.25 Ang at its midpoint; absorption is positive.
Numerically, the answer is -3.5 Ang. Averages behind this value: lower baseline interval 3.5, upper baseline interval 4.56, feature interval 4.67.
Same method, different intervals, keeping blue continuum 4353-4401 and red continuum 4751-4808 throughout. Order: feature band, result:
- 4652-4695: -0.7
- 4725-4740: -0.6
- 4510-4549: -2.8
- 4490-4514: -4.7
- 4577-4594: -1.2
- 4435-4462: -1.9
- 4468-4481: -2.2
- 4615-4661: -2.3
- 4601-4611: -1.5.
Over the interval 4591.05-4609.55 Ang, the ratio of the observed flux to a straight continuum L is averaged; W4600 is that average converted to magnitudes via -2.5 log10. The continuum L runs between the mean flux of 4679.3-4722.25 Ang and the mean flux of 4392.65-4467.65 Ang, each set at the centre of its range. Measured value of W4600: -0.11 mag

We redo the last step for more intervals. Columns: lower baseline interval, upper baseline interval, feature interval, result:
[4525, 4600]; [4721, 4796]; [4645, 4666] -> 0.03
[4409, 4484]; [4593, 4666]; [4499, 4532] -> -0.08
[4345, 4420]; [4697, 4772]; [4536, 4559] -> -0.06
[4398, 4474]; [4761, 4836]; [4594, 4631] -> -0.10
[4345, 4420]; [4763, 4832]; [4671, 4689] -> -0.02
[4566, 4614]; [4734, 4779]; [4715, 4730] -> -0.02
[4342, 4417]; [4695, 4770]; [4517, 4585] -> -0.09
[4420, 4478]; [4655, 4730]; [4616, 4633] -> -0.07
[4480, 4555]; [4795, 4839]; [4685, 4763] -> 0.01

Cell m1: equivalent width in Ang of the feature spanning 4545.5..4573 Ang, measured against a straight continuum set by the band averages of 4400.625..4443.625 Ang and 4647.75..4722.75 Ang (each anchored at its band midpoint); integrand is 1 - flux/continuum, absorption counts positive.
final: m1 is -3.2 Ang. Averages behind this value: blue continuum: 3.71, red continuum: 4.38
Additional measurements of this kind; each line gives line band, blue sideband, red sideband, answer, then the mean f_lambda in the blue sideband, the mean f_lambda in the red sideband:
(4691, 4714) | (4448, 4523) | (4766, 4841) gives 1.2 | 4.28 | 4.68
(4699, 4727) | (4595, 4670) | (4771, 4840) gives 0.6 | 4.45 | 4.69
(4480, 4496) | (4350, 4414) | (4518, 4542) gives -1.8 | 3.43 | 4.21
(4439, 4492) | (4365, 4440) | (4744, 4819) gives -5.0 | 3.56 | 4.67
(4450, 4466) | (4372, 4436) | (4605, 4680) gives -0.3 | 3.54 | 4.42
